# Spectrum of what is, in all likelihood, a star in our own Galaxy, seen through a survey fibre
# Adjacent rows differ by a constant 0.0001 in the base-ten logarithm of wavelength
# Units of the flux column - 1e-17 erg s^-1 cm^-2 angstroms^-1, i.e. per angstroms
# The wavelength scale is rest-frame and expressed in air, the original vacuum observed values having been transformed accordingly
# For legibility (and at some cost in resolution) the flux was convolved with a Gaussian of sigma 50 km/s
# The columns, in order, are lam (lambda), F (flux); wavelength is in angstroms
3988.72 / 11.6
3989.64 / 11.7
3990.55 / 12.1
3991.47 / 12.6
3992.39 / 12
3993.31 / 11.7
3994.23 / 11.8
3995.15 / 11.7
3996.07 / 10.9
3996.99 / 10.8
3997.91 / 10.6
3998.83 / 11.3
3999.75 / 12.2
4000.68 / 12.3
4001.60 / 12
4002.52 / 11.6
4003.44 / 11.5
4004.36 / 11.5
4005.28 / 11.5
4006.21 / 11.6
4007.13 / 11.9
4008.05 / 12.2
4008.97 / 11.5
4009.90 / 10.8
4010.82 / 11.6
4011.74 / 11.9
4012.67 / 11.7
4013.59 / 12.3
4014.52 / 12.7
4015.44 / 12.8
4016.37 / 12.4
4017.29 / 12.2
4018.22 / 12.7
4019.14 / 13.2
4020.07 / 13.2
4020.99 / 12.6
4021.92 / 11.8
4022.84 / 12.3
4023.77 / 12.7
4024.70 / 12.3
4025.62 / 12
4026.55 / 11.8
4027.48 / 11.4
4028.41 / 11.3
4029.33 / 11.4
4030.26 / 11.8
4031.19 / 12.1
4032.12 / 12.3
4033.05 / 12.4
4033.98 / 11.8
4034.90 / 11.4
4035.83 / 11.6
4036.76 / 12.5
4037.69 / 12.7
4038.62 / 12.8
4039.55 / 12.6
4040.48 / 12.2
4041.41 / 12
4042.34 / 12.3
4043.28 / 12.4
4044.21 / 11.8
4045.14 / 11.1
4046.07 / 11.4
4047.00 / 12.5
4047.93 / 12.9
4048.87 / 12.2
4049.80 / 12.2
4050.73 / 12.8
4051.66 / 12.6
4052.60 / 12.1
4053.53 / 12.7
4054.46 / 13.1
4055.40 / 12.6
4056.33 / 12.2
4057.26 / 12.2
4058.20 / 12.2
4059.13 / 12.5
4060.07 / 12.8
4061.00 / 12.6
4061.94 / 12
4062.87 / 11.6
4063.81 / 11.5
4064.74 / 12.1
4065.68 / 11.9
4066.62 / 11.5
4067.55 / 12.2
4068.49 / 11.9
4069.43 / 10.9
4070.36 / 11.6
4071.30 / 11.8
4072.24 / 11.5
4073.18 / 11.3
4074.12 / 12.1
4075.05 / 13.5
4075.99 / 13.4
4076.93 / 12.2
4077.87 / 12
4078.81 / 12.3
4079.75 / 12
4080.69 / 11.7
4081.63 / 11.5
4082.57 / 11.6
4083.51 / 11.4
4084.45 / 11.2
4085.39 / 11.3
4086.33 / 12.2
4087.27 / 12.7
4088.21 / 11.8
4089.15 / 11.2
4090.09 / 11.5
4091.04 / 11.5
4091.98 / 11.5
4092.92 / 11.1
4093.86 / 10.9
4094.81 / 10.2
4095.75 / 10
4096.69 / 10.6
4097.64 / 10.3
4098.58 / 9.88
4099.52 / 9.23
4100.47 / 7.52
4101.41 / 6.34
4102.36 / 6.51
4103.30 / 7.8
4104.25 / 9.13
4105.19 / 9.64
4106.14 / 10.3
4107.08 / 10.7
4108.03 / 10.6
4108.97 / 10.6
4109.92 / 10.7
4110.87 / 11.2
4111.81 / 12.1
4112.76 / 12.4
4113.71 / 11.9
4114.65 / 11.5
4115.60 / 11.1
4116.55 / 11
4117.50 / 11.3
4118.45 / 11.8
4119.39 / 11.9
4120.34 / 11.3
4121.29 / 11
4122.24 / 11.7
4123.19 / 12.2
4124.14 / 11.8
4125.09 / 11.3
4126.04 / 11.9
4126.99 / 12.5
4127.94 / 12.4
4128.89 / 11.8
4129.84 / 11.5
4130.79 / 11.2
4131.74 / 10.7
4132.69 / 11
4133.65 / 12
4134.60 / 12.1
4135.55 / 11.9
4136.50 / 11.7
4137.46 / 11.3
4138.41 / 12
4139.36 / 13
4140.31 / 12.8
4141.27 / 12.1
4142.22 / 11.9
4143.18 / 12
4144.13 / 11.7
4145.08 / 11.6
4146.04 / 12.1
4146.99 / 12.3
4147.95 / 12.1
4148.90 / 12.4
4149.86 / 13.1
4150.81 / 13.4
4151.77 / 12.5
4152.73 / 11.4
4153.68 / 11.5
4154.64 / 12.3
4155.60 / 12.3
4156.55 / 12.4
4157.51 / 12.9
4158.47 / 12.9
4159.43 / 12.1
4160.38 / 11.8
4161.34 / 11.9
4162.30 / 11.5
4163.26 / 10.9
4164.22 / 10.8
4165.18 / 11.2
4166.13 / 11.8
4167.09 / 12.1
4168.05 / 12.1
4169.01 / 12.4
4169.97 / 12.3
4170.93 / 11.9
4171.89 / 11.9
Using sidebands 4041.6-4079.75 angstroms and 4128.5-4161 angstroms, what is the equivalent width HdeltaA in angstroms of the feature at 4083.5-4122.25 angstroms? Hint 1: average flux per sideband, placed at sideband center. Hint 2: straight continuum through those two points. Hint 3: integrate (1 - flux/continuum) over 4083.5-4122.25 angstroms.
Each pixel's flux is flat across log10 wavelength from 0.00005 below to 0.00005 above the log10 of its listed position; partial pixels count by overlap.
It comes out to 4.6 angstroms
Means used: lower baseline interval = 12.2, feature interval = 10.7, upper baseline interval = 12.1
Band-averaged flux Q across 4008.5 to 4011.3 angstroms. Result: 11.3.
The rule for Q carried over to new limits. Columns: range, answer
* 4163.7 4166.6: 11.3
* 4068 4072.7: 11.5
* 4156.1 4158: 12.6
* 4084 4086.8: 11.6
